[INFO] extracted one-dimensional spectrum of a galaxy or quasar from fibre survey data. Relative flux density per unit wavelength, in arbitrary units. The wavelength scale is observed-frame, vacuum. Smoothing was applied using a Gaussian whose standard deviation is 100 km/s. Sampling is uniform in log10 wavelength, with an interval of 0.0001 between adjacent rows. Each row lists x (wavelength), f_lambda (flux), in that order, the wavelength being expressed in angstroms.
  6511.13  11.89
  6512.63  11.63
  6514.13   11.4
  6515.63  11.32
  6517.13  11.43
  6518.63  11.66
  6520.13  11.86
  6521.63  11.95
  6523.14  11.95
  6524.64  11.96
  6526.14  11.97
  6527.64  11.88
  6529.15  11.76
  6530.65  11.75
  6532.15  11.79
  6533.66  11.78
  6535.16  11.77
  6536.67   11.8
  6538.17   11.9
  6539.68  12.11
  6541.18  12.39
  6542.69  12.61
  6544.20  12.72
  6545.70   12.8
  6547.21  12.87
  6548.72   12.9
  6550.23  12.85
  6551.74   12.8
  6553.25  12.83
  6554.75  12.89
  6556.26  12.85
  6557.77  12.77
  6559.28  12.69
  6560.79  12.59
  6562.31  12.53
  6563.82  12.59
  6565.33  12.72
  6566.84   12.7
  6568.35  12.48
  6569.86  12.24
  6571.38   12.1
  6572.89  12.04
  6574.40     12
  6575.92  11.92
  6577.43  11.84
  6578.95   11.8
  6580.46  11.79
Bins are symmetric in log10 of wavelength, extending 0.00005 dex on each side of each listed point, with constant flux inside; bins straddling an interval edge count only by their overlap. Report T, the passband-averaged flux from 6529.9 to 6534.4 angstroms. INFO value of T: 11.8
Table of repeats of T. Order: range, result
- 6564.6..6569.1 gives 12.6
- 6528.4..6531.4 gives 11.8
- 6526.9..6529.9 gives 11.8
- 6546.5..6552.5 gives 12.8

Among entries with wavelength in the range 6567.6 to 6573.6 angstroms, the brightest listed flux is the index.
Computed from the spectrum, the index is 12.48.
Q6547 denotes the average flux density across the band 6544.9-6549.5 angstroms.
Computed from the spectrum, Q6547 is 12.9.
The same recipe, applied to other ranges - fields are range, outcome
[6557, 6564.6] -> 12.6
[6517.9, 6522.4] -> 11.8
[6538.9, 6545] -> 12.5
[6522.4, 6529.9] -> 11.9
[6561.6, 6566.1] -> 12.6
